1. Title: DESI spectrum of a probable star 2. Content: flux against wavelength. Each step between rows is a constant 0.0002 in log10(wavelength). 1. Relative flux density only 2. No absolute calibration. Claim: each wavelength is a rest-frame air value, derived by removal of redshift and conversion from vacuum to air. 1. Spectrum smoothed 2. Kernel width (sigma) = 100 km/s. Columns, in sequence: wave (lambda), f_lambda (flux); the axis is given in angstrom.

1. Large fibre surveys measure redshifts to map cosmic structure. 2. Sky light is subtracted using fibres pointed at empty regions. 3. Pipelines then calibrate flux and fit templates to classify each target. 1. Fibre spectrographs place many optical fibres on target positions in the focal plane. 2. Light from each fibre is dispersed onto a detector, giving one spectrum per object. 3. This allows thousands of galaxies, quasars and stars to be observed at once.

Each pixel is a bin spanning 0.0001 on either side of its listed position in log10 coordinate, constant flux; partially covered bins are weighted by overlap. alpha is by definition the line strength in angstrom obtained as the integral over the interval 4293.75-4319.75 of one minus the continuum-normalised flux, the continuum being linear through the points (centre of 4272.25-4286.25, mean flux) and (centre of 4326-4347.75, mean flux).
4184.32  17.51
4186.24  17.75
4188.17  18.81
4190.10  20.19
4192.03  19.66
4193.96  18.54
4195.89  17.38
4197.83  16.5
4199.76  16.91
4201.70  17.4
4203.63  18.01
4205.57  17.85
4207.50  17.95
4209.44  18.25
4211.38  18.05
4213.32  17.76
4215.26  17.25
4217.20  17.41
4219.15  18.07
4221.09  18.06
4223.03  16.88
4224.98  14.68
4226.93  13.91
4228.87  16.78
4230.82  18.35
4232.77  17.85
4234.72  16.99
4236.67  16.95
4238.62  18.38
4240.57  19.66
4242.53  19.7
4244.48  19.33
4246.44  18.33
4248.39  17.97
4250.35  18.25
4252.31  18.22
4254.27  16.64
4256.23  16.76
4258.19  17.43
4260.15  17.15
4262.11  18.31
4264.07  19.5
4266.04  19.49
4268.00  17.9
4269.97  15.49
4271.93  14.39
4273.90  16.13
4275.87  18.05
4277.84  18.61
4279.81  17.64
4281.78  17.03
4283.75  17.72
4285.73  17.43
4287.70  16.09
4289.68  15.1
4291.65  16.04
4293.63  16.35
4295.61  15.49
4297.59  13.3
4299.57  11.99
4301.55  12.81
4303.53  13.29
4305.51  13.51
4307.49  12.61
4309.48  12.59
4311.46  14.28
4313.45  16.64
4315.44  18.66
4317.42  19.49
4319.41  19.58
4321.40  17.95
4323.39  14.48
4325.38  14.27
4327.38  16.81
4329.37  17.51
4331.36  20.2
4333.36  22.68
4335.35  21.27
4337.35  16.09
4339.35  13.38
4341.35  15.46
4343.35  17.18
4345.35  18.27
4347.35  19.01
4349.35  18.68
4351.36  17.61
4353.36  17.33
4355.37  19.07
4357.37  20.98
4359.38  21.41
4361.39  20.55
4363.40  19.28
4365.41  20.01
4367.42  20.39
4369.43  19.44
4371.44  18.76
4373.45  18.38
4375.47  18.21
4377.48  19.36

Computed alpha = 4.1 angstrom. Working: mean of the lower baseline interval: 17.4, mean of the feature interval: 14.9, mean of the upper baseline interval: 17.9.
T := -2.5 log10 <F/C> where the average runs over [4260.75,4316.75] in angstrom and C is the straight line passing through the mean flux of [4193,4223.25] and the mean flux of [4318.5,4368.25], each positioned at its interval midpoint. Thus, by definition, 0.13 mag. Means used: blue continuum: 17.7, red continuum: 18.4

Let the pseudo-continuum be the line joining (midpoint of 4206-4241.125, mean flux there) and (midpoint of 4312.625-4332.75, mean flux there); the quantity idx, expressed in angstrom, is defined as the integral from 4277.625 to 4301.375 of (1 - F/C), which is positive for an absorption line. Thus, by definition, 2.3 angstrom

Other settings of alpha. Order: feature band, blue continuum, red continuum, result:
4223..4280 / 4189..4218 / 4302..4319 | -2.8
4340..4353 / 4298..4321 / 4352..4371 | 0.6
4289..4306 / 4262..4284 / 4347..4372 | 3.6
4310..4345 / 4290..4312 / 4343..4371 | -2.1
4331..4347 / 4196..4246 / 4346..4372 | 0.9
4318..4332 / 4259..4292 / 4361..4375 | 0.9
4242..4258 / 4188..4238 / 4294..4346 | -1.0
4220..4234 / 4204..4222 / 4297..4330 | 0.7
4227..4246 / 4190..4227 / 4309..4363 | -0.4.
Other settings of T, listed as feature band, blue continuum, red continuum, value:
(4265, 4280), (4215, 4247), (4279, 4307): -0.08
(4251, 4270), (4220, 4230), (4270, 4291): -0.08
